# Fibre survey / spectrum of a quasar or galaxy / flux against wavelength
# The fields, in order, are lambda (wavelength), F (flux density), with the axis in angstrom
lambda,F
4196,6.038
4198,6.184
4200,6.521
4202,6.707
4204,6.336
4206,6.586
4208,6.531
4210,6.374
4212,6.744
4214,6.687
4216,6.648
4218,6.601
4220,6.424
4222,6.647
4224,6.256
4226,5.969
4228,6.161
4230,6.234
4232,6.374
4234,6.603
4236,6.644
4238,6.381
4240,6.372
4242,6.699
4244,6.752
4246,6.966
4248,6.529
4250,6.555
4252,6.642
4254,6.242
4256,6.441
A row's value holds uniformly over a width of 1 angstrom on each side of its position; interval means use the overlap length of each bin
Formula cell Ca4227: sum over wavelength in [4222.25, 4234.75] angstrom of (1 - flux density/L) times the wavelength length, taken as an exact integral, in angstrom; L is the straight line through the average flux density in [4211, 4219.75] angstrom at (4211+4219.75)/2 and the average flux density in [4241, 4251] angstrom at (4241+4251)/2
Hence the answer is 0.73 angstrom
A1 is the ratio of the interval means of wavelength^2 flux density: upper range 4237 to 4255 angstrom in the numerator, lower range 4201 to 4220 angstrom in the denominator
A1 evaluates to 1.02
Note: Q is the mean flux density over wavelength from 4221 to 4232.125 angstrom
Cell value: 6.27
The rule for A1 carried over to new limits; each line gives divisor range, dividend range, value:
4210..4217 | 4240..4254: 1.01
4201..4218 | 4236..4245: 1.01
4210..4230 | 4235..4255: 1.03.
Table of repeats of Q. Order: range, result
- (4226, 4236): 6.34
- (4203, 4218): 6.56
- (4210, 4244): 6.47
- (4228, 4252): 6.54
